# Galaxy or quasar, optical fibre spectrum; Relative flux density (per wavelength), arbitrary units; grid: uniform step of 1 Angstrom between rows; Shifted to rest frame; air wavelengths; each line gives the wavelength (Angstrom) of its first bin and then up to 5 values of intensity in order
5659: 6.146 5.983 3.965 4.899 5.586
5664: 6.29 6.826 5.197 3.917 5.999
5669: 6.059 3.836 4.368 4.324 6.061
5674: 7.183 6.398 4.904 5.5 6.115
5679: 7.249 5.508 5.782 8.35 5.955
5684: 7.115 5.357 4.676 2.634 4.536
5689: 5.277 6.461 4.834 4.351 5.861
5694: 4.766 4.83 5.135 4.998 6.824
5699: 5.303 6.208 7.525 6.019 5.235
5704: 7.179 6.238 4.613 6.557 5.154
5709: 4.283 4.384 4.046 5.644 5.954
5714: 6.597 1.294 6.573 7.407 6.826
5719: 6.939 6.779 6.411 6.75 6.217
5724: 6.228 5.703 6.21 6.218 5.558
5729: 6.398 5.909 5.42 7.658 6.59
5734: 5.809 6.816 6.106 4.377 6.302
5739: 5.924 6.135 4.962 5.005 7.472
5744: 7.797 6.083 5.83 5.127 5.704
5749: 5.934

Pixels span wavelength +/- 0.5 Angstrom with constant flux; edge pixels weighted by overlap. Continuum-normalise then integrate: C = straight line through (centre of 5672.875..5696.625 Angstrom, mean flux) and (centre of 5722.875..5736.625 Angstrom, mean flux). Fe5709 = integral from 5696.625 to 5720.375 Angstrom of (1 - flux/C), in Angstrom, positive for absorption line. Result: 0.56 Angstrom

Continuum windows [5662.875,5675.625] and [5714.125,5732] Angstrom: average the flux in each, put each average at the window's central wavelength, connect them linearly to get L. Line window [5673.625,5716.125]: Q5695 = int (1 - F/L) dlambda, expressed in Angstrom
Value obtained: 1.78 Angstrom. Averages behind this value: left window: 5.53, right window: 6.11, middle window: 5.55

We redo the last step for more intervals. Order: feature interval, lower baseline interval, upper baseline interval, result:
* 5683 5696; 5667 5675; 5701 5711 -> 0.87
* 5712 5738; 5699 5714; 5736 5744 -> -1.41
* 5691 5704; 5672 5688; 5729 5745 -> 0.68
